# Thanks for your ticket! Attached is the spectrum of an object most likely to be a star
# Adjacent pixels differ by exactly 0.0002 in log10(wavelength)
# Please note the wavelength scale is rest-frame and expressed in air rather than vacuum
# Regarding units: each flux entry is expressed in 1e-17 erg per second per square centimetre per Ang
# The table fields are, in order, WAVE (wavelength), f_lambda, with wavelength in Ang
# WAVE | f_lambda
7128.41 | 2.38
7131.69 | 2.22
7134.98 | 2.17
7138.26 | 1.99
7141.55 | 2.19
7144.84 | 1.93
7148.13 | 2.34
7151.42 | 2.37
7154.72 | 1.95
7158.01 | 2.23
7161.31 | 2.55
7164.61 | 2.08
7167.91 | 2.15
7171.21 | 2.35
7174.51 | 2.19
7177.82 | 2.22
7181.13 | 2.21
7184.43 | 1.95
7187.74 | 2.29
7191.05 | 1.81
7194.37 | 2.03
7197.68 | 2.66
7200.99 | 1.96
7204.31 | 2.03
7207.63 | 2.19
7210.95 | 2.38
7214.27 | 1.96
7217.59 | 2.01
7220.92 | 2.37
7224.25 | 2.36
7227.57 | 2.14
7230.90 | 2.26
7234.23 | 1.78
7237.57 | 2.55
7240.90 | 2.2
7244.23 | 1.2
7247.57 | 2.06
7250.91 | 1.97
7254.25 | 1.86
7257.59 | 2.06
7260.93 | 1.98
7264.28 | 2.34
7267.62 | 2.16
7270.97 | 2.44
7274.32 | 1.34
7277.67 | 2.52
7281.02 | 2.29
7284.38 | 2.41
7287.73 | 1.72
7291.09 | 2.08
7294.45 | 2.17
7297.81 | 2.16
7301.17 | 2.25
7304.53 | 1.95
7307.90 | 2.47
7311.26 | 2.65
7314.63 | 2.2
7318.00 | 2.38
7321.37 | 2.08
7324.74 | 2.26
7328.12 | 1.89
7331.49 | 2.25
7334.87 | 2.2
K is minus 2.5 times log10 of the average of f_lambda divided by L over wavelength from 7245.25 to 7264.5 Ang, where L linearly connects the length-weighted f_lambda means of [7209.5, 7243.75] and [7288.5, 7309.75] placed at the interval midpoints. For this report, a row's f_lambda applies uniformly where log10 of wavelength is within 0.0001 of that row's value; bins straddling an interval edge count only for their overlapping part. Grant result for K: 0.09 mag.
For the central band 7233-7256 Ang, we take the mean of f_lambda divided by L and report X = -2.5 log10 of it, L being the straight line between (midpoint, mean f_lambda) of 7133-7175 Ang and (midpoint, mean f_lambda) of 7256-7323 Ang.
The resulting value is 0.12 mag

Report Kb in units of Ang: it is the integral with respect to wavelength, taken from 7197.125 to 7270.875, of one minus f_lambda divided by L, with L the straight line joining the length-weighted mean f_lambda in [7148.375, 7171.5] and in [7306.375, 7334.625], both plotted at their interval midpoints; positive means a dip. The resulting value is 4.62 Ang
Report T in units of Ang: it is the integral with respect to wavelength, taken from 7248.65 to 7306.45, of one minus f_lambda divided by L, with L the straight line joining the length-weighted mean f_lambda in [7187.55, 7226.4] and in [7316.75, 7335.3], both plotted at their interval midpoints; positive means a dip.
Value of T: 1.8 Ang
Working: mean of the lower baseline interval 2.17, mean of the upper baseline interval 2.17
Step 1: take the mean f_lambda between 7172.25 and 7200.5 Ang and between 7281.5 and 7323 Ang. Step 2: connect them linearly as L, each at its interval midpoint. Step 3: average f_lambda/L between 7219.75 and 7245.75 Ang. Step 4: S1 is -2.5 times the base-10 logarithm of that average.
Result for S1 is 0.039 mag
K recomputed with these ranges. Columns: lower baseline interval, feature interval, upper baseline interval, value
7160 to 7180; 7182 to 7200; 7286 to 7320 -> 0.048 mag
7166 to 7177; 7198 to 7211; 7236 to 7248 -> -0.024 mag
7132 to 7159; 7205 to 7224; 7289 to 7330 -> -0.007 mag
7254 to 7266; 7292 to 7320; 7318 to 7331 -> -0.075 mag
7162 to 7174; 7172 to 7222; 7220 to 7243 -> 0.033 mag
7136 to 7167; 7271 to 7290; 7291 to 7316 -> 0.076 mag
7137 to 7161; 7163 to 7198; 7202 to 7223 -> 0.001 mag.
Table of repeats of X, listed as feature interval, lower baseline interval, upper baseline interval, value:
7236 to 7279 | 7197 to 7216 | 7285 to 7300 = 0.03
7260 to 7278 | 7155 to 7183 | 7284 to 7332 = 0.05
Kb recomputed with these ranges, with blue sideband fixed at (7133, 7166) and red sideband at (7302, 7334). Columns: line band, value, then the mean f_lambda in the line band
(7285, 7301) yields 1.08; 2.08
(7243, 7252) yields 1.86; 1.75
